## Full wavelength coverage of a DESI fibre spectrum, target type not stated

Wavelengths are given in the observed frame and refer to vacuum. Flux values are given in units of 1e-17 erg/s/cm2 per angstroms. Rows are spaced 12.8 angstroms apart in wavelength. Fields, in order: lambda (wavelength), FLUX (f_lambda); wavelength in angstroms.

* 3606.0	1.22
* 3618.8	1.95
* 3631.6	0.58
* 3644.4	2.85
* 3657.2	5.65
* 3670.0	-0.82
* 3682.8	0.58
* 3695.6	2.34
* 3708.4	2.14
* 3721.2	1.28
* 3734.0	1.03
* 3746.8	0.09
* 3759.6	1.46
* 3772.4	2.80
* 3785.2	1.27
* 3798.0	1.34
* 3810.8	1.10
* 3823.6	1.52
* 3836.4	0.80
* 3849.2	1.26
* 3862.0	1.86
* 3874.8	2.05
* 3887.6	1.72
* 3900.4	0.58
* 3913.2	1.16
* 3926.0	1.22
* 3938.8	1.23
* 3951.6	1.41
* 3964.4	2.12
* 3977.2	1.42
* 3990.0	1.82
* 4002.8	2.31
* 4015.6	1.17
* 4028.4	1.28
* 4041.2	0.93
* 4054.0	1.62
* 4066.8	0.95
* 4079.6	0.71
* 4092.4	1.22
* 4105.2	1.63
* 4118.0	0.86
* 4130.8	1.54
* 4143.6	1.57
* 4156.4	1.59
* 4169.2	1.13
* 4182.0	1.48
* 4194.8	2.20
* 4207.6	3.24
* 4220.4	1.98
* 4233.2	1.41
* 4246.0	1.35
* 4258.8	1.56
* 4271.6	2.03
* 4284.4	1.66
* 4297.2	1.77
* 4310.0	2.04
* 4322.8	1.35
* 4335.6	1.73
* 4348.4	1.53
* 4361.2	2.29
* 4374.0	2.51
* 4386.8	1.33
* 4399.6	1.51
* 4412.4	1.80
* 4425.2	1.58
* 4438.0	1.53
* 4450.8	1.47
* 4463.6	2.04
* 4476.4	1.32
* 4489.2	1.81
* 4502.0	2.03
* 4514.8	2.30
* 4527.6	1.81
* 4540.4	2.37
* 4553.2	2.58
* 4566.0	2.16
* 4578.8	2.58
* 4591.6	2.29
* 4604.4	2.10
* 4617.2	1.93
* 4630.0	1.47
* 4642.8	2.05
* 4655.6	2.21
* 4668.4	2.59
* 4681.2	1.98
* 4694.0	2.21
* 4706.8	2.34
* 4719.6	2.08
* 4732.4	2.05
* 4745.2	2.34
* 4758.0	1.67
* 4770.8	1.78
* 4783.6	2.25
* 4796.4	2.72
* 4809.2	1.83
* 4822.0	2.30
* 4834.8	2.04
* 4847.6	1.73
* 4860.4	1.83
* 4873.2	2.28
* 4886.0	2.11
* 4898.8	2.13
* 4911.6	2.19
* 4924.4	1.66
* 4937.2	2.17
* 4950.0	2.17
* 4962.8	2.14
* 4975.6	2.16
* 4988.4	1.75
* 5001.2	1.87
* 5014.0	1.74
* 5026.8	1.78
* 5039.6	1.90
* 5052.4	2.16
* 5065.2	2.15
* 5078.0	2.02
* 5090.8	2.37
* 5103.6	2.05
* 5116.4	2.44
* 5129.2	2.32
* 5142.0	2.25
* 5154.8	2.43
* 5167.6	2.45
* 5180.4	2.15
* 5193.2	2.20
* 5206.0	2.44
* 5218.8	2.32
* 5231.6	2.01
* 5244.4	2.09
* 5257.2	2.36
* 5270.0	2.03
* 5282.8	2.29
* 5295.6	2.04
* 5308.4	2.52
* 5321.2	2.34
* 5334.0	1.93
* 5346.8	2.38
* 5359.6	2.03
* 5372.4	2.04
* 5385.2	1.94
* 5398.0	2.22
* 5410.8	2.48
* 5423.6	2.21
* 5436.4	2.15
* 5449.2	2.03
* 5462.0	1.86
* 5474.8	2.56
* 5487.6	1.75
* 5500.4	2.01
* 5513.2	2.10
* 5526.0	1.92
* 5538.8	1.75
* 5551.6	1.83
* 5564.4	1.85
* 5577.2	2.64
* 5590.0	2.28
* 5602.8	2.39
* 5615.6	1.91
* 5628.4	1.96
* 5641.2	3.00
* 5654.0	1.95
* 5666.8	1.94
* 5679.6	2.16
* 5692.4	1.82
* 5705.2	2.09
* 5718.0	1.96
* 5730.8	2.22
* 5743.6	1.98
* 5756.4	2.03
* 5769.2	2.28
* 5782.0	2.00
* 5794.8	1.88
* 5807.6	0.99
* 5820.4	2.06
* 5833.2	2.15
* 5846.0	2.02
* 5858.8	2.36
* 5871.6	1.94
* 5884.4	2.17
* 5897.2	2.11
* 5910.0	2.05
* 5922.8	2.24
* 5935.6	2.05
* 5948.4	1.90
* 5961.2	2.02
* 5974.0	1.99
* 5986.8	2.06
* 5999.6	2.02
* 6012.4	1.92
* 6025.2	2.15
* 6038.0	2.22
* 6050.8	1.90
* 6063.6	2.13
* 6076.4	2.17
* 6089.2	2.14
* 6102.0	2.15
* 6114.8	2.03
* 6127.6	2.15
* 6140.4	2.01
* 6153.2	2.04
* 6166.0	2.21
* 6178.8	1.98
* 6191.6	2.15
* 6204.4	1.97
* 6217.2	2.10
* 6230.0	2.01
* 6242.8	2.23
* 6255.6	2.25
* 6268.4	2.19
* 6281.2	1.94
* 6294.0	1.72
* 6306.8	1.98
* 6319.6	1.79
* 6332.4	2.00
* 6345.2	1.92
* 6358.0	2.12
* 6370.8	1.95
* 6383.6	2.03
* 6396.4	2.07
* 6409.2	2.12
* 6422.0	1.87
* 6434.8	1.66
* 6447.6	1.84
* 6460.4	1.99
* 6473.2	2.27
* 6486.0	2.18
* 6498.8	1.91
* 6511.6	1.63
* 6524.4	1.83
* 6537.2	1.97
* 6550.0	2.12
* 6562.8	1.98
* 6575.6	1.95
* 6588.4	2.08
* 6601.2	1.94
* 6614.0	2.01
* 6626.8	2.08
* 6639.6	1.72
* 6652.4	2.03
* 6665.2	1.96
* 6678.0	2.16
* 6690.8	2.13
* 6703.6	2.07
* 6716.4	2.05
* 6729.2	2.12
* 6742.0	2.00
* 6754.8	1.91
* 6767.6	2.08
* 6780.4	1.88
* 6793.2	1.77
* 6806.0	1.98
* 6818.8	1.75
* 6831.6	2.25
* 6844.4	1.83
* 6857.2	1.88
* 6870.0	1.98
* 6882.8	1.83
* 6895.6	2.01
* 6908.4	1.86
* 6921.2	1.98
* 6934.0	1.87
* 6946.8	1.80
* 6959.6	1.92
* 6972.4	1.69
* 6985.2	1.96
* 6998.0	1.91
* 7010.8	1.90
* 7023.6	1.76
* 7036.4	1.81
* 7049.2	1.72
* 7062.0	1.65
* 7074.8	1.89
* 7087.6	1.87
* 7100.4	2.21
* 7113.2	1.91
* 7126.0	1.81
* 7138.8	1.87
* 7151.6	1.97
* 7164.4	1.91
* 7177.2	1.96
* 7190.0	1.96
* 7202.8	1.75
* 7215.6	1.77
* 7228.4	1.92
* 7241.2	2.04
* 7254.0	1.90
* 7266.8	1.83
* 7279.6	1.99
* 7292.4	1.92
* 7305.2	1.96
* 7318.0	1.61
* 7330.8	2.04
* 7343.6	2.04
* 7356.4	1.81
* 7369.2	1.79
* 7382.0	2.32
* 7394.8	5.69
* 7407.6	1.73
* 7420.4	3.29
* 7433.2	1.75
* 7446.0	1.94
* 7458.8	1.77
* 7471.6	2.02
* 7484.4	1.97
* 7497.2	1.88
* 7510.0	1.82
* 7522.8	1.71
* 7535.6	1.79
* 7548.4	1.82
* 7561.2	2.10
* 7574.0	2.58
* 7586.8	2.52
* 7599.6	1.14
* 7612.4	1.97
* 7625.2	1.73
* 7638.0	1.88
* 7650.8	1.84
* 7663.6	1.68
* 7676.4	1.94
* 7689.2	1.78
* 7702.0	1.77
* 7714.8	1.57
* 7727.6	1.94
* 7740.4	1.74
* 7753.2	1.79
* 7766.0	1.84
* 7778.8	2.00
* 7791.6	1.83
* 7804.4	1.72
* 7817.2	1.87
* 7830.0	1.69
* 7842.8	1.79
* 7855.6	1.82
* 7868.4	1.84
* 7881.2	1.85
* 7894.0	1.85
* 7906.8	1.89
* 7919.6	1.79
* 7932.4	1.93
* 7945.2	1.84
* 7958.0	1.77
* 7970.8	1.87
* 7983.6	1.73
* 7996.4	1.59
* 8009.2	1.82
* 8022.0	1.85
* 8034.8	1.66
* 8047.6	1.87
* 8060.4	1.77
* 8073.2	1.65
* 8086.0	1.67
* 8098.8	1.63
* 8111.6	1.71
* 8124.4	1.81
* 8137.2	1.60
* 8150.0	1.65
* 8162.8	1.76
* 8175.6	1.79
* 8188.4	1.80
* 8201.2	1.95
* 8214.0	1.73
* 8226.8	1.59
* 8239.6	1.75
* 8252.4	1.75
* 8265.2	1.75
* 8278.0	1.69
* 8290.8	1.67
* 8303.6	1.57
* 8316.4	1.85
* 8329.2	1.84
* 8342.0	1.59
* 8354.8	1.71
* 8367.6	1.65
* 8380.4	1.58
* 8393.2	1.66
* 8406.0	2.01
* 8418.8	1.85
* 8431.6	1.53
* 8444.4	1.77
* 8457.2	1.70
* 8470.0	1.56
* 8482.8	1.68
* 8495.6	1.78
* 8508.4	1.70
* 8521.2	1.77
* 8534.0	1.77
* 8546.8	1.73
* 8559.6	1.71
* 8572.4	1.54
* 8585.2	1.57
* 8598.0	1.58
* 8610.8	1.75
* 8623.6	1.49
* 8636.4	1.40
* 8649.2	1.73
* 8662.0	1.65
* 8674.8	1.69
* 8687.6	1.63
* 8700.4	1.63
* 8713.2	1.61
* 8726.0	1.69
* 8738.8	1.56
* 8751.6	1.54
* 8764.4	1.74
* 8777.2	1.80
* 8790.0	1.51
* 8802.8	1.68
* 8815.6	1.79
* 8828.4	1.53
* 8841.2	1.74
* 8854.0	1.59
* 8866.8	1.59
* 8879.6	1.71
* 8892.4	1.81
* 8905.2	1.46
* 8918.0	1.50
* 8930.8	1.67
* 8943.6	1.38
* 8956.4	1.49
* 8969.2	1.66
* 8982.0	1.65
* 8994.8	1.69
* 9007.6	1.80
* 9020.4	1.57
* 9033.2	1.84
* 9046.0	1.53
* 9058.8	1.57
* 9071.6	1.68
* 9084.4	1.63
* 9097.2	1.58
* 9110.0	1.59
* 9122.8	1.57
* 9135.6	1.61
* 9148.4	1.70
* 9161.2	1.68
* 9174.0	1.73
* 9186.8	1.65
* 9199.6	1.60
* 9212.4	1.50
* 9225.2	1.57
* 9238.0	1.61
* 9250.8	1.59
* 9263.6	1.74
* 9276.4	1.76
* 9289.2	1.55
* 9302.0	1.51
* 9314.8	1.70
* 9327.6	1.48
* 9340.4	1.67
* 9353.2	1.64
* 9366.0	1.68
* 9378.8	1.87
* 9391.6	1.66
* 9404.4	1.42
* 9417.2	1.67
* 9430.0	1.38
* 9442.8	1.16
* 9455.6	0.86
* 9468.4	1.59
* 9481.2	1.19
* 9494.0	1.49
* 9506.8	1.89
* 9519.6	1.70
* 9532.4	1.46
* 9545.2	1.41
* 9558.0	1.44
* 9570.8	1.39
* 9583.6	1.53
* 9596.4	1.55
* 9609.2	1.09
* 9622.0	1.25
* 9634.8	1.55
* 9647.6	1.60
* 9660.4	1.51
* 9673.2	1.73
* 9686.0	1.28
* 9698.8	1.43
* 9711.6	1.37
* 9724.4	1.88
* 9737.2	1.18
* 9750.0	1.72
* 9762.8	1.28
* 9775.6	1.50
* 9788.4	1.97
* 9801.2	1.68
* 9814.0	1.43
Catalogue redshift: 0.13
